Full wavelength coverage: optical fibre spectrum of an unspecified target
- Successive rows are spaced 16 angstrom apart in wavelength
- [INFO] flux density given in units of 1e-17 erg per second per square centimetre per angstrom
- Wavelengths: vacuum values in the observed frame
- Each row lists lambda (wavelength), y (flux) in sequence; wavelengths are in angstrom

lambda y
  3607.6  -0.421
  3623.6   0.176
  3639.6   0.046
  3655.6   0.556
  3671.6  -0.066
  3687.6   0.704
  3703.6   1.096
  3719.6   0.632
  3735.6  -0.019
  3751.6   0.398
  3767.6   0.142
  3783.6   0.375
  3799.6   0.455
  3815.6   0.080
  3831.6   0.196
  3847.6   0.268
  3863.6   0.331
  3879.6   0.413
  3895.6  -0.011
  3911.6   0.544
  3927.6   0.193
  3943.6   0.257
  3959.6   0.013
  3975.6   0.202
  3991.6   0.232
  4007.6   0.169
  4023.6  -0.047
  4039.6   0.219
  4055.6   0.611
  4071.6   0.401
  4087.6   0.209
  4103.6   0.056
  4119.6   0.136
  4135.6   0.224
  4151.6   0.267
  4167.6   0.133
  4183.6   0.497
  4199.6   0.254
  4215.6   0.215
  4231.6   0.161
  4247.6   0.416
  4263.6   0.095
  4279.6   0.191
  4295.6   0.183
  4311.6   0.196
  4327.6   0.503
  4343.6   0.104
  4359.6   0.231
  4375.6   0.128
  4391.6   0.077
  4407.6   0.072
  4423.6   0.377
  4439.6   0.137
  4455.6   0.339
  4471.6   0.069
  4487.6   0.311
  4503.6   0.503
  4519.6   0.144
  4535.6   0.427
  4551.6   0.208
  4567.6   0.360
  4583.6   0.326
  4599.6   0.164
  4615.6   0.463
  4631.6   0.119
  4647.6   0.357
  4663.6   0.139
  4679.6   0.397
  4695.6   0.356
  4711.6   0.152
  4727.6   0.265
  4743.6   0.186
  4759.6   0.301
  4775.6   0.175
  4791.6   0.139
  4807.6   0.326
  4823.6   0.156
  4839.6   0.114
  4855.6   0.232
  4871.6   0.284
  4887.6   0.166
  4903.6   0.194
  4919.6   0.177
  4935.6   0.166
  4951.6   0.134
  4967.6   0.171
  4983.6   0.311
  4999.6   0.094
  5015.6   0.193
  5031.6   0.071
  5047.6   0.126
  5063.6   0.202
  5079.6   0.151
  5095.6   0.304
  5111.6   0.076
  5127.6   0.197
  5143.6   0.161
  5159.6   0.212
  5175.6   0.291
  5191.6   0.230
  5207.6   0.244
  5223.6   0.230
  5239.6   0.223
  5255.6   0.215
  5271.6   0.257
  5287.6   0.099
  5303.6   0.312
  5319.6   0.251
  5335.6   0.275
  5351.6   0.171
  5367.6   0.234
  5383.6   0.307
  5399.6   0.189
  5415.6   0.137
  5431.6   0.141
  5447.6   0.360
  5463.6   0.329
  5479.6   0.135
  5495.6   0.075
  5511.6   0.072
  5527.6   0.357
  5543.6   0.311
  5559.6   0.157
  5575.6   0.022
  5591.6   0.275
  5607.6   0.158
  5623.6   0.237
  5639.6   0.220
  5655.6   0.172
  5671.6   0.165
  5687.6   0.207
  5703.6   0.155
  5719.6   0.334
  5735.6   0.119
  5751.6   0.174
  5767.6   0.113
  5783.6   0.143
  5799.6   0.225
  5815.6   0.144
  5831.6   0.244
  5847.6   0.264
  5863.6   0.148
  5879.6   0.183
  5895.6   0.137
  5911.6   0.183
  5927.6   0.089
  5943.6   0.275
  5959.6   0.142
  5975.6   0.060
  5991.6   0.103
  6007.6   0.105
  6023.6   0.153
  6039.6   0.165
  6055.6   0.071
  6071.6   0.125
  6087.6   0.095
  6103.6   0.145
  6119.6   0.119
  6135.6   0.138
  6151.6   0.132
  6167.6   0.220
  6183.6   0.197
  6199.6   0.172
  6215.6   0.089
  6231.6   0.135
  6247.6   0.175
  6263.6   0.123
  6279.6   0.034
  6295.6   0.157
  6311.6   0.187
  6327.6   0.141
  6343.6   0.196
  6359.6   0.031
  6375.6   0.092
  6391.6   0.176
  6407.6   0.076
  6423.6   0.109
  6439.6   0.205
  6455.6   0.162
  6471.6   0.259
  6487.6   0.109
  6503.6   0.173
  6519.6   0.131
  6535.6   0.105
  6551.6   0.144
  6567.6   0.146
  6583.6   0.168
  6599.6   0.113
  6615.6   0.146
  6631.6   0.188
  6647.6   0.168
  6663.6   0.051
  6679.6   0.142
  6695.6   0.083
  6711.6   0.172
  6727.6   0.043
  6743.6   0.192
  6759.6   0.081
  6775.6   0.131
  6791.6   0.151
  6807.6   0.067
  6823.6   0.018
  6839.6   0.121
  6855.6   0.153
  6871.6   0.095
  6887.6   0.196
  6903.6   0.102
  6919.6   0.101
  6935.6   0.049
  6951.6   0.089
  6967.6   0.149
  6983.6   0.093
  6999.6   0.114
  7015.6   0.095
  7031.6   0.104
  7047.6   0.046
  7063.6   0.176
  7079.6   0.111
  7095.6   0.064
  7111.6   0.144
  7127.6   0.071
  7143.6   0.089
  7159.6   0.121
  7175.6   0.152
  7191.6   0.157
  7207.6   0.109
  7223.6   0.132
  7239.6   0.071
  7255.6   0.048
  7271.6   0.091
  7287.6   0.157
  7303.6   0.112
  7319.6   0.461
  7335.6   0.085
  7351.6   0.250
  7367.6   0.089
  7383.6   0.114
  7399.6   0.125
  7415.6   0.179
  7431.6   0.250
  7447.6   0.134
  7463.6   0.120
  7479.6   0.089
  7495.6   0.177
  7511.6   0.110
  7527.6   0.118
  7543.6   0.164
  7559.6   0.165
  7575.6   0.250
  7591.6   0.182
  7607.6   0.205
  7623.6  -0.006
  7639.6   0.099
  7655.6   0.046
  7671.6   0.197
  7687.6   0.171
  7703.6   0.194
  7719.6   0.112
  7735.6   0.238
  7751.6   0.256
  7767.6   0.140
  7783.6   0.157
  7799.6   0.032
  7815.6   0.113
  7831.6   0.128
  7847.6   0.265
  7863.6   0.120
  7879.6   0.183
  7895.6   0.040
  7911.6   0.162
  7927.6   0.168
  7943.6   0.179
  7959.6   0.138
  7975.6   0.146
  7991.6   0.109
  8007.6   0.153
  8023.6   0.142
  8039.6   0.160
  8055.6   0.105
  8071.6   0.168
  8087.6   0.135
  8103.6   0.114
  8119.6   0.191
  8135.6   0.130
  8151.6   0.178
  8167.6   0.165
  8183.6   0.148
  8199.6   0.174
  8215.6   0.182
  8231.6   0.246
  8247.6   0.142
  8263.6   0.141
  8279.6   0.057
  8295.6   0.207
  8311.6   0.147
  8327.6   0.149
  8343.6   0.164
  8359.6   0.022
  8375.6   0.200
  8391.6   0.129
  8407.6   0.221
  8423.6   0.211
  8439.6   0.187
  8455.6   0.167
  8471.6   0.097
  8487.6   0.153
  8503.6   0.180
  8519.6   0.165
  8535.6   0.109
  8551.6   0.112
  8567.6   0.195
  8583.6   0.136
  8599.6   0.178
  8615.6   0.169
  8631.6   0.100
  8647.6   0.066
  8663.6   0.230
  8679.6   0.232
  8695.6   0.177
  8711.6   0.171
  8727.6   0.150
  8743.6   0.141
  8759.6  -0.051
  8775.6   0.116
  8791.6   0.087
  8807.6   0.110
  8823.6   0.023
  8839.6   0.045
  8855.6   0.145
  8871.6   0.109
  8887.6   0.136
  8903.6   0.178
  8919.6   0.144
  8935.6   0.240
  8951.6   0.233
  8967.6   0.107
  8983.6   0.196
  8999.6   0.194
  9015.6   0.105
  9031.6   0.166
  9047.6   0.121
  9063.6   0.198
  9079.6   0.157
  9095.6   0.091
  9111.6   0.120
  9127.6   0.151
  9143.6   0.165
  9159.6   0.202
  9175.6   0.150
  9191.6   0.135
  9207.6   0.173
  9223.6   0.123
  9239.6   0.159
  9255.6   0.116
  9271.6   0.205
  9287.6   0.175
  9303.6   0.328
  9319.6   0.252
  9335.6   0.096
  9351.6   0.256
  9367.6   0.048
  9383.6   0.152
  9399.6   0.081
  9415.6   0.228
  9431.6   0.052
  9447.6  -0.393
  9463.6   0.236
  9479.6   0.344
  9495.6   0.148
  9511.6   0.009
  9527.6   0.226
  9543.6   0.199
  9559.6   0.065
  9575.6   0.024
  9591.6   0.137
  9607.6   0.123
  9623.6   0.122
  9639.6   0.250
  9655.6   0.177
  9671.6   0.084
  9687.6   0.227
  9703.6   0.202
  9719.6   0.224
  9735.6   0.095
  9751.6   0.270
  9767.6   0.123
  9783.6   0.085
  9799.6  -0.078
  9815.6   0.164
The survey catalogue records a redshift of 0.96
